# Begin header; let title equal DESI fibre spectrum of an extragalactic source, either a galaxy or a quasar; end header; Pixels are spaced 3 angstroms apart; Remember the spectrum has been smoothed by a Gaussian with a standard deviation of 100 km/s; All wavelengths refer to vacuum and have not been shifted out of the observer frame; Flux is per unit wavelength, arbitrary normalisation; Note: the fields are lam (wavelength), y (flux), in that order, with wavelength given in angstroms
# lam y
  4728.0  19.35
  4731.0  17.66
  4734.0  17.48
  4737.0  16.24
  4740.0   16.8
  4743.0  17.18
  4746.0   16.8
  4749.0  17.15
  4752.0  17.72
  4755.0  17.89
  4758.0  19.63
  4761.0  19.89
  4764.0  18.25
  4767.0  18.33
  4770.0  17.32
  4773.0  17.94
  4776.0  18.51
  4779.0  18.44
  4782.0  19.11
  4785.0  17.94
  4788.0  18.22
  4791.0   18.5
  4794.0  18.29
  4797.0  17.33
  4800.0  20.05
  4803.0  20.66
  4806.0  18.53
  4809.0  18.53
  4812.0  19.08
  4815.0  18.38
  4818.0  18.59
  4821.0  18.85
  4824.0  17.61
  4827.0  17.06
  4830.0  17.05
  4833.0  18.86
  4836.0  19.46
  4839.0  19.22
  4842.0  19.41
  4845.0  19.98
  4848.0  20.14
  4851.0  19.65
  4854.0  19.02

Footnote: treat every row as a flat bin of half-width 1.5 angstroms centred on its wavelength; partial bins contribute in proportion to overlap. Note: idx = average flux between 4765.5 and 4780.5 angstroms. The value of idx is 18.1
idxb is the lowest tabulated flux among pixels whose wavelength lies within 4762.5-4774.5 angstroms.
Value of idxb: 17.32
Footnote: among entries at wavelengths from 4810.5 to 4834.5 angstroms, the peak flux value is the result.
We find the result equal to 19.08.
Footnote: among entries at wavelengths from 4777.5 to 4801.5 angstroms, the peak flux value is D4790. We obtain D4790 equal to 20.05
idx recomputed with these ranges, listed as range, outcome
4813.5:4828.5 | 18.1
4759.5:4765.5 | 19.1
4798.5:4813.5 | 19.4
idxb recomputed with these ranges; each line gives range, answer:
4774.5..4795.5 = 17.94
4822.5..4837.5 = 17.05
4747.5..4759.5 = 17.15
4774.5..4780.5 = 18.44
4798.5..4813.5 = 18.53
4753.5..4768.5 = 17.89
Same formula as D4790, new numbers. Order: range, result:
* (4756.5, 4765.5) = 19.89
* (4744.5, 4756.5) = 17.89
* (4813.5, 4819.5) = 18.59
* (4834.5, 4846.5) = 19.98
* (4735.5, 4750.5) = 17.18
